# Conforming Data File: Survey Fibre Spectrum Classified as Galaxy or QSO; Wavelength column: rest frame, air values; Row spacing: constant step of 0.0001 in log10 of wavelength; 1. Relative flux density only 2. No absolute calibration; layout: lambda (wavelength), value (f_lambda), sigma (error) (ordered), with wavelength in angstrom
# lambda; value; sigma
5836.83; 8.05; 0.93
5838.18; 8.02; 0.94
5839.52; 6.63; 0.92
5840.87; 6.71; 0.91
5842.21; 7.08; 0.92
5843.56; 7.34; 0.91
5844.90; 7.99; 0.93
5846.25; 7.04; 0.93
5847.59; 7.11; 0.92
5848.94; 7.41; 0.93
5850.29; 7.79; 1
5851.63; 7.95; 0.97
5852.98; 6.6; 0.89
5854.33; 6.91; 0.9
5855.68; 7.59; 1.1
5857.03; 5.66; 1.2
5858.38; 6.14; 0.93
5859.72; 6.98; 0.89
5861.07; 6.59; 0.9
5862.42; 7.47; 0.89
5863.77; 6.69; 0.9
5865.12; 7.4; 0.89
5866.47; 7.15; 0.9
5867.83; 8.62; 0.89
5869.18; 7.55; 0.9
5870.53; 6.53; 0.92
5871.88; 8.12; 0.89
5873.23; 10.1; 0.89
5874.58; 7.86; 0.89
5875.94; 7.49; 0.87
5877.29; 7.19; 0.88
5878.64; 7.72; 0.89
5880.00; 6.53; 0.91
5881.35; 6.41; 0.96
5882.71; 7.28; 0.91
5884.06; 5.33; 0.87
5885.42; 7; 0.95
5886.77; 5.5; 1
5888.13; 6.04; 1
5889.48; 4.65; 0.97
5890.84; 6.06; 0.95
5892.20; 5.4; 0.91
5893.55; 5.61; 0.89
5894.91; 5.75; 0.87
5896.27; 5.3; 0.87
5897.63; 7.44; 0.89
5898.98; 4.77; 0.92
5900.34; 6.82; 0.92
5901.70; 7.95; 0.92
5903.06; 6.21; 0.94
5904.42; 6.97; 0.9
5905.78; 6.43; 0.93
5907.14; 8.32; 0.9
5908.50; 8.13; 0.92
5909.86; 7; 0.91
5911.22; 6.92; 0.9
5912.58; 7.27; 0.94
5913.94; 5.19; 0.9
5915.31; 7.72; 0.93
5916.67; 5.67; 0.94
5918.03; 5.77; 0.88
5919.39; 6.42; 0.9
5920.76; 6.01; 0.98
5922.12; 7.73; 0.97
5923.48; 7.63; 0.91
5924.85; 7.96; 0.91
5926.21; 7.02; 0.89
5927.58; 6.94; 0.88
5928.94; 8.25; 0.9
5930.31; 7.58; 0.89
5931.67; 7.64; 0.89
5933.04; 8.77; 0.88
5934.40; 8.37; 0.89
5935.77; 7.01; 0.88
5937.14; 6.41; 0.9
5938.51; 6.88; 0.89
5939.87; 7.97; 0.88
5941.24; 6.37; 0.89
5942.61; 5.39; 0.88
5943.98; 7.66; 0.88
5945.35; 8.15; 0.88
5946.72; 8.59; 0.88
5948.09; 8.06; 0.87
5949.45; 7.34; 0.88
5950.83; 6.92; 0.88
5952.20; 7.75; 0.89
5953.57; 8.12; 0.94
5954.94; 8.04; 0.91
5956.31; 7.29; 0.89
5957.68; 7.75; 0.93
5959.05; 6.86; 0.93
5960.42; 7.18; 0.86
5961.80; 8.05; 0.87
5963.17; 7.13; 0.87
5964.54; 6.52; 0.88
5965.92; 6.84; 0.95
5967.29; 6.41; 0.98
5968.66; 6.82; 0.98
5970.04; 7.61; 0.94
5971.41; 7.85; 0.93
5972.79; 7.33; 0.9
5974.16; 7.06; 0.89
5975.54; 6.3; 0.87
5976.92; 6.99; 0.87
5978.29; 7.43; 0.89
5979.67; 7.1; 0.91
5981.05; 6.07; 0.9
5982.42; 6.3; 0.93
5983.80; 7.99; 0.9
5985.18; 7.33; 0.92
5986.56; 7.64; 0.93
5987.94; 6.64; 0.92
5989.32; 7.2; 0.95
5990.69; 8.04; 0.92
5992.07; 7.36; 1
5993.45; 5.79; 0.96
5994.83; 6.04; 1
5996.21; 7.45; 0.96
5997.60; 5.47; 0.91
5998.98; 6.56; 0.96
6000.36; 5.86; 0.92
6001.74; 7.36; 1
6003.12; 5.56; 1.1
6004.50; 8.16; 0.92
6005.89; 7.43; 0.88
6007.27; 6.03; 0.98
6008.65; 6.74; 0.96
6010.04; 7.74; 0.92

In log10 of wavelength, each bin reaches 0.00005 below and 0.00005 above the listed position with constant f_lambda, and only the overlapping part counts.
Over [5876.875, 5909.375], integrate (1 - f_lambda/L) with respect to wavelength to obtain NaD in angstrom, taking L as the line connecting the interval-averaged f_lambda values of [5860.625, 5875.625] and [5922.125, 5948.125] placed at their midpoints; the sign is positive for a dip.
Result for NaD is 4.91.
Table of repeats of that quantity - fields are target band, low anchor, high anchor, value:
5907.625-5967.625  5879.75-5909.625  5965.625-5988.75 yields -4.75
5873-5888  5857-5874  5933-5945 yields 0.68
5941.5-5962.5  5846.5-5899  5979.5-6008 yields -2.12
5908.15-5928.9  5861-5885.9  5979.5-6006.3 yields 0.69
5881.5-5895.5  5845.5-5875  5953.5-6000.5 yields 2.65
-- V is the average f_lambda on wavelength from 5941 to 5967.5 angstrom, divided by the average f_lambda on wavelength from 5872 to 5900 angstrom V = 1.13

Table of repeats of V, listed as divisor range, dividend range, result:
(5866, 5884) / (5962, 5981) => 0.94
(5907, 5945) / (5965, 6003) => 0.97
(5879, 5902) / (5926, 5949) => 1.23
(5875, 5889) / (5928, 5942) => 1.13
